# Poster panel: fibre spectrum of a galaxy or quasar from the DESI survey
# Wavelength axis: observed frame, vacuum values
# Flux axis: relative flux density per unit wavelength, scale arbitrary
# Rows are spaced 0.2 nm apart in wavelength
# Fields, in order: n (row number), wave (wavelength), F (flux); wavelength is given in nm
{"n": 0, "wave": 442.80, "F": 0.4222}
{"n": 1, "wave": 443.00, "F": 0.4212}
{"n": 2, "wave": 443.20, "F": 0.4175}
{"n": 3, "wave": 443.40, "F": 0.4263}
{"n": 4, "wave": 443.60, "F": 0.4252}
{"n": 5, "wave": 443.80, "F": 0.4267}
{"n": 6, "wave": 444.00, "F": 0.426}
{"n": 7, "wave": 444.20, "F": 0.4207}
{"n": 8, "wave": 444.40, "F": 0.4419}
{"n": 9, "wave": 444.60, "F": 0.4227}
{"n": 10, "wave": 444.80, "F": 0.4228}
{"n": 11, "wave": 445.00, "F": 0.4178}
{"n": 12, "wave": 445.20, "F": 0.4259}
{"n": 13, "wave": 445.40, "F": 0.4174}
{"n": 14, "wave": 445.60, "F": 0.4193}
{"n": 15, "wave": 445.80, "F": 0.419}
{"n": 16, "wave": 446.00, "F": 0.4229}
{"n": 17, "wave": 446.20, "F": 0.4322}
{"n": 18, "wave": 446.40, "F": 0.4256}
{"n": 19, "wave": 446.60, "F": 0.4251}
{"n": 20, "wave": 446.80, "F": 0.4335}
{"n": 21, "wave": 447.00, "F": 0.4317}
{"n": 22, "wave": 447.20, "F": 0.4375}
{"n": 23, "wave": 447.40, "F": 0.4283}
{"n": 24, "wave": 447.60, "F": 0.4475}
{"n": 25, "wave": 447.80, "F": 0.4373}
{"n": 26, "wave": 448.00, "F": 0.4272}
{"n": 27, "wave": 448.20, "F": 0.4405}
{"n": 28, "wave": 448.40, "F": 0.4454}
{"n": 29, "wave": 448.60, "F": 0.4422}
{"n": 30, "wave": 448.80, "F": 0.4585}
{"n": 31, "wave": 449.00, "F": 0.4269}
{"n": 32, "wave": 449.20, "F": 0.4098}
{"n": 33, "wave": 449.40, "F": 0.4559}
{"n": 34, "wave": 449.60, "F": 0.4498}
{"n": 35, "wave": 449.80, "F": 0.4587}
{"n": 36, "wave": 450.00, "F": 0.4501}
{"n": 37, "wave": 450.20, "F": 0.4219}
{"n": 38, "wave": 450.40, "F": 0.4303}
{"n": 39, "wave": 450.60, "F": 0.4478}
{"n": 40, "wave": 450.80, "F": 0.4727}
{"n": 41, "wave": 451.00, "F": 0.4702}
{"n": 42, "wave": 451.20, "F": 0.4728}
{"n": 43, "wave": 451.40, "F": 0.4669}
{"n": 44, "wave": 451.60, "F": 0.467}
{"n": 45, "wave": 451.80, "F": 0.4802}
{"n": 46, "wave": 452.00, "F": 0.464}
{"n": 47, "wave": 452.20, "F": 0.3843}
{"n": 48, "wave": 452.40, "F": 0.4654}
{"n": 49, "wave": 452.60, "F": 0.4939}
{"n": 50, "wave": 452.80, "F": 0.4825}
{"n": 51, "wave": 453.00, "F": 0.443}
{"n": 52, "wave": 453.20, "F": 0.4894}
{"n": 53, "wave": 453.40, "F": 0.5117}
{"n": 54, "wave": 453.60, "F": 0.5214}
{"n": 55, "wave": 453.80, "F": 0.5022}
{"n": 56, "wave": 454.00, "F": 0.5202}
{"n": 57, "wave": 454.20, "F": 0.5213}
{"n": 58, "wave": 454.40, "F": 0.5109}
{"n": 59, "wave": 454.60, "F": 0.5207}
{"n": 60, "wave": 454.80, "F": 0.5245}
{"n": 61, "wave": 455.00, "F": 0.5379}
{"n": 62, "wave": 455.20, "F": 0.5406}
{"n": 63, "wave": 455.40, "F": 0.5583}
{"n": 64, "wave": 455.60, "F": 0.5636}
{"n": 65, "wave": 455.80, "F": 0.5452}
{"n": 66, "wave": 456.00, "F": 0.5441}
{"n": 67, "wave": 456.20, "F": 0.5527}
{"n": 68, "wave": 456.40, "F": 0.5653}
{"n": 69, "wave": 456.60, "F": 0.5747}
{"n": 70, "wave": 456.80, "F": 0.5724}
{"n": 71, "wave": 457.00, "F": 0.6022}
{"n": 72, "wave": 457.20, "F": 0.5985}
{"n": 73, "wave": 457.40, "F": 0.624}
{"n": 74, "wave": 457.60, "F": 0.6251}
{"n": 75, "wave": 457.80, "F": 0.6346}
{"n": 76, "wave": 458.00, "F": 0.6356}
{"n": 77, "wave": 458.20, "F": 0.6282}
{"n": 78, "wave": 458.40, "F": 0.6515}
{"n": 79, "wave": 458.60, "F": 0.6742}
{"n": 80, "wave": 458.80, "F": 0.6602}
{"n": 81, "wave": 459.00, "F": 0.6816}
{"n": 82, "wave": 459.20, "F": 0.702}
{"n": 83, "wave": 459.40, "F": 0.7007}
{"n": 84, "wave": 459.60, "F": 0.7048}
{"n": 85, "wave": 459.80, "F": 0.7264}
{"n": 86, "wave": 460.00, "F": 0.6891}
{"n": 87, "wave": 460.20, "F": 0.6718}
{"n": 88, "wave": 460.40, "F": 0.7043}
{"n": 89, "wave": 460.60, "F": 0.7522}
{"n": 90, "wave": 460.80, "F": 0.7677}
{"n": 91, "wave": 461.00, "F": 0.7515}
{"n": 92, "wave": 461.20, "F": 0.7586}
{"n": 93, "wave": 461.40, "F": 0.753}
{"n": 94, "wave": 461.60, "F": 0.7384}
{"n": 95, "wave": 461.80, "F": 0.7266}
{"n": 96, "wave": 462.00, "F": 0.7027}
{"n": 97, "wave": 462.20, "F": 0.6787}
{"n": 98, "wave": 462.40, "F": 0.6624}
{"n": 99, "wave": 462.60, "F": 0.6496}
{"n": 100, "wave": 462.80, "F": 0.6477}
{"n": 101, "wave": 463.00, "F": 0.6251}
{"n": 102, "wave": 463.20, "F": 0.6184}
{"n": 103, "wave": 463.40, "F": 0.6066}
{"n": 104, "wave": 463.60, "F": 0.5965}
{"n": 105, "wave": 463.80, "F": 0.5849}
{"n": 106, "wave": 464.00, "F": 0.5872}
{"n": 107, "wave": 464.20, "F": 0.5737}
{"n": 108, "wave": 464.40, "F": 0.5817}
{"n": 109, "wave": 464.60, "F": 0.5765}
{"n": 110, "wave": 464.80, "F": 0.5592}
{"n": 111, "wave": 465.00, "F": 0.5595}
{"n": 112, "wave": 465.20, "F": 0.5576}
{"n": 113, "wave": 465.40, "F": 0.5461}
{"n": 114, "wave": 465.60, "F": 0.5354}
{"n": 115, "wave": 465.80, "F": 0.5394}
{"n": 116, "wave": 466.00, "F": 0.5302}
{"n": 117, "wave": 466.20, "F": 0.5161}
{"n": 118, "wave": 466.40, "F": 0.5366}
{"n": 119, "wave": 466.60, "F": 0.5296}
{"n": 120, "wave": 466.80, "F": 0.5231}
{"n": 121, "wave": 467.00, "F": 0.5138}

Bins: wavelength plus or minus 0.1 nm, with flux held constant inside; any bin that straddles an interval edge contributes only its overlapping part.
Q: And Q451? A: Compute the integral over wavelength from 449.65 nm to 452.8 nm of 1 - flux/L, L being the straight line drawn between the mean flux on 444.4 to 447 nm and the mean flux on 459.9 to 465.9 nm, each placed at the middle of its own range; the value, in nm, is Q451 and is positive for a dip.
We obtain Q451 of 0.24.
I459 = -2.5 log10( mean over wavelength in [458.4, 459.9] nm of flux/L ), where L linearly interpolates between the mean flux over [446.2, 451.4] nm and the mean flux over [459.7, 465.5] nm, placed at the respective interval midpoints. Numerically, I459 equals -0.15 mag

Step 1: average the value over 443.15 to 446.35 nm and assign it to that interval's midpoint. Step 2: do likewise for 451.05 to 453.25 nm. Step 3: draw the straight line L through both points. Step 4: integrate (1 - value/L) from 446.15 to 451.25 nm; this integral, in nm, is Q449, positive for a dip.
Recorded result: 0.05 nm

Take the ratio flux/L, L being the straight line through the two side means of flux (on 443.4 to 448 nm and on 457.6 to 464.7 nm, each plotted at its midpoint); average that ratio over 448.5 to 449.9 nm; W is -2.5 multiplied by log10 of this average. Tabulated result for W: 0.091 mag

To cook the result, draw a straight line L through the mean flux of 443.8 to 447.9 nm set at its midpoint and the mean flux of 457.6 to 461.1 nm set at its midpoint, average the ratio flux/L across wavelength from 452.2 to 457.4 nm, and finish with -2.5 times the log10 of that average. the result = 0.138 mag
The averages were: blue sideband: 0.428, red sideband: 0.689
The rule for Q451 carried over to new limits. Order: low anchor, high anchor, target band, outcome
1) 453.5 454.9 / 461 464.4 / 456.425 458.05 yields -0.109 nm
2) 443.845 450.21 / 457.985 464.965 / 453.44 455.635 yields 0.104 nm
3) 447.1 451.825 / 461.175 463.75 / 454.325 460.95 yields -0.391 nm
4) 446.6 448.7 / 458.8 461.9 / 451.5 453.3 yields 0.263 nm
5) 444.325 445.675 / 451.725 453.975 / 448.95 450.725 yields 0.066 nm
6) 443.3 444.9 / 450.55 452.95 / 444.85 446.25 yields 0.038 nm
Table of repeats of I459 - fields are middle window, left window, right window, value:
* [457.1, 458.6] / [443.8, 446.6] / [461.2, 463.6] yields -0.04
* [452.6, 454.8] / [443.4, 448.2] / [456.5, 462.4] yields 0.14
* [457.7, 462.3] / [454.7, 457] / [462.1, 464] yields -0.17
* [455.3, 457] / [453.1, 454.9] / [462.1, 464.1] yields -0.04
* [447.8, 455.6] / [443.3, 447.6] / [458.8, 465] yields 0.10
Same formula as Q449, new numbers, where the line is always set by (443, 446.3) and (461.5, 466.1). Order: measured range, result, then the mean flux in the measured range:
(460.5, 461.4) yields -0.27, 0.757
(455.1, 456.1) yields -0.04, 0.55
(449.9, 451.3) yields 0.08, 0.452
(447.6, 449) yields 0.05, 0.441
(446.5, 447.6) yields 0.04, 0.433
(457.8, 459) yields -0.21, 0.651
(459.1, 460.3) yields -0.28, 0.699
